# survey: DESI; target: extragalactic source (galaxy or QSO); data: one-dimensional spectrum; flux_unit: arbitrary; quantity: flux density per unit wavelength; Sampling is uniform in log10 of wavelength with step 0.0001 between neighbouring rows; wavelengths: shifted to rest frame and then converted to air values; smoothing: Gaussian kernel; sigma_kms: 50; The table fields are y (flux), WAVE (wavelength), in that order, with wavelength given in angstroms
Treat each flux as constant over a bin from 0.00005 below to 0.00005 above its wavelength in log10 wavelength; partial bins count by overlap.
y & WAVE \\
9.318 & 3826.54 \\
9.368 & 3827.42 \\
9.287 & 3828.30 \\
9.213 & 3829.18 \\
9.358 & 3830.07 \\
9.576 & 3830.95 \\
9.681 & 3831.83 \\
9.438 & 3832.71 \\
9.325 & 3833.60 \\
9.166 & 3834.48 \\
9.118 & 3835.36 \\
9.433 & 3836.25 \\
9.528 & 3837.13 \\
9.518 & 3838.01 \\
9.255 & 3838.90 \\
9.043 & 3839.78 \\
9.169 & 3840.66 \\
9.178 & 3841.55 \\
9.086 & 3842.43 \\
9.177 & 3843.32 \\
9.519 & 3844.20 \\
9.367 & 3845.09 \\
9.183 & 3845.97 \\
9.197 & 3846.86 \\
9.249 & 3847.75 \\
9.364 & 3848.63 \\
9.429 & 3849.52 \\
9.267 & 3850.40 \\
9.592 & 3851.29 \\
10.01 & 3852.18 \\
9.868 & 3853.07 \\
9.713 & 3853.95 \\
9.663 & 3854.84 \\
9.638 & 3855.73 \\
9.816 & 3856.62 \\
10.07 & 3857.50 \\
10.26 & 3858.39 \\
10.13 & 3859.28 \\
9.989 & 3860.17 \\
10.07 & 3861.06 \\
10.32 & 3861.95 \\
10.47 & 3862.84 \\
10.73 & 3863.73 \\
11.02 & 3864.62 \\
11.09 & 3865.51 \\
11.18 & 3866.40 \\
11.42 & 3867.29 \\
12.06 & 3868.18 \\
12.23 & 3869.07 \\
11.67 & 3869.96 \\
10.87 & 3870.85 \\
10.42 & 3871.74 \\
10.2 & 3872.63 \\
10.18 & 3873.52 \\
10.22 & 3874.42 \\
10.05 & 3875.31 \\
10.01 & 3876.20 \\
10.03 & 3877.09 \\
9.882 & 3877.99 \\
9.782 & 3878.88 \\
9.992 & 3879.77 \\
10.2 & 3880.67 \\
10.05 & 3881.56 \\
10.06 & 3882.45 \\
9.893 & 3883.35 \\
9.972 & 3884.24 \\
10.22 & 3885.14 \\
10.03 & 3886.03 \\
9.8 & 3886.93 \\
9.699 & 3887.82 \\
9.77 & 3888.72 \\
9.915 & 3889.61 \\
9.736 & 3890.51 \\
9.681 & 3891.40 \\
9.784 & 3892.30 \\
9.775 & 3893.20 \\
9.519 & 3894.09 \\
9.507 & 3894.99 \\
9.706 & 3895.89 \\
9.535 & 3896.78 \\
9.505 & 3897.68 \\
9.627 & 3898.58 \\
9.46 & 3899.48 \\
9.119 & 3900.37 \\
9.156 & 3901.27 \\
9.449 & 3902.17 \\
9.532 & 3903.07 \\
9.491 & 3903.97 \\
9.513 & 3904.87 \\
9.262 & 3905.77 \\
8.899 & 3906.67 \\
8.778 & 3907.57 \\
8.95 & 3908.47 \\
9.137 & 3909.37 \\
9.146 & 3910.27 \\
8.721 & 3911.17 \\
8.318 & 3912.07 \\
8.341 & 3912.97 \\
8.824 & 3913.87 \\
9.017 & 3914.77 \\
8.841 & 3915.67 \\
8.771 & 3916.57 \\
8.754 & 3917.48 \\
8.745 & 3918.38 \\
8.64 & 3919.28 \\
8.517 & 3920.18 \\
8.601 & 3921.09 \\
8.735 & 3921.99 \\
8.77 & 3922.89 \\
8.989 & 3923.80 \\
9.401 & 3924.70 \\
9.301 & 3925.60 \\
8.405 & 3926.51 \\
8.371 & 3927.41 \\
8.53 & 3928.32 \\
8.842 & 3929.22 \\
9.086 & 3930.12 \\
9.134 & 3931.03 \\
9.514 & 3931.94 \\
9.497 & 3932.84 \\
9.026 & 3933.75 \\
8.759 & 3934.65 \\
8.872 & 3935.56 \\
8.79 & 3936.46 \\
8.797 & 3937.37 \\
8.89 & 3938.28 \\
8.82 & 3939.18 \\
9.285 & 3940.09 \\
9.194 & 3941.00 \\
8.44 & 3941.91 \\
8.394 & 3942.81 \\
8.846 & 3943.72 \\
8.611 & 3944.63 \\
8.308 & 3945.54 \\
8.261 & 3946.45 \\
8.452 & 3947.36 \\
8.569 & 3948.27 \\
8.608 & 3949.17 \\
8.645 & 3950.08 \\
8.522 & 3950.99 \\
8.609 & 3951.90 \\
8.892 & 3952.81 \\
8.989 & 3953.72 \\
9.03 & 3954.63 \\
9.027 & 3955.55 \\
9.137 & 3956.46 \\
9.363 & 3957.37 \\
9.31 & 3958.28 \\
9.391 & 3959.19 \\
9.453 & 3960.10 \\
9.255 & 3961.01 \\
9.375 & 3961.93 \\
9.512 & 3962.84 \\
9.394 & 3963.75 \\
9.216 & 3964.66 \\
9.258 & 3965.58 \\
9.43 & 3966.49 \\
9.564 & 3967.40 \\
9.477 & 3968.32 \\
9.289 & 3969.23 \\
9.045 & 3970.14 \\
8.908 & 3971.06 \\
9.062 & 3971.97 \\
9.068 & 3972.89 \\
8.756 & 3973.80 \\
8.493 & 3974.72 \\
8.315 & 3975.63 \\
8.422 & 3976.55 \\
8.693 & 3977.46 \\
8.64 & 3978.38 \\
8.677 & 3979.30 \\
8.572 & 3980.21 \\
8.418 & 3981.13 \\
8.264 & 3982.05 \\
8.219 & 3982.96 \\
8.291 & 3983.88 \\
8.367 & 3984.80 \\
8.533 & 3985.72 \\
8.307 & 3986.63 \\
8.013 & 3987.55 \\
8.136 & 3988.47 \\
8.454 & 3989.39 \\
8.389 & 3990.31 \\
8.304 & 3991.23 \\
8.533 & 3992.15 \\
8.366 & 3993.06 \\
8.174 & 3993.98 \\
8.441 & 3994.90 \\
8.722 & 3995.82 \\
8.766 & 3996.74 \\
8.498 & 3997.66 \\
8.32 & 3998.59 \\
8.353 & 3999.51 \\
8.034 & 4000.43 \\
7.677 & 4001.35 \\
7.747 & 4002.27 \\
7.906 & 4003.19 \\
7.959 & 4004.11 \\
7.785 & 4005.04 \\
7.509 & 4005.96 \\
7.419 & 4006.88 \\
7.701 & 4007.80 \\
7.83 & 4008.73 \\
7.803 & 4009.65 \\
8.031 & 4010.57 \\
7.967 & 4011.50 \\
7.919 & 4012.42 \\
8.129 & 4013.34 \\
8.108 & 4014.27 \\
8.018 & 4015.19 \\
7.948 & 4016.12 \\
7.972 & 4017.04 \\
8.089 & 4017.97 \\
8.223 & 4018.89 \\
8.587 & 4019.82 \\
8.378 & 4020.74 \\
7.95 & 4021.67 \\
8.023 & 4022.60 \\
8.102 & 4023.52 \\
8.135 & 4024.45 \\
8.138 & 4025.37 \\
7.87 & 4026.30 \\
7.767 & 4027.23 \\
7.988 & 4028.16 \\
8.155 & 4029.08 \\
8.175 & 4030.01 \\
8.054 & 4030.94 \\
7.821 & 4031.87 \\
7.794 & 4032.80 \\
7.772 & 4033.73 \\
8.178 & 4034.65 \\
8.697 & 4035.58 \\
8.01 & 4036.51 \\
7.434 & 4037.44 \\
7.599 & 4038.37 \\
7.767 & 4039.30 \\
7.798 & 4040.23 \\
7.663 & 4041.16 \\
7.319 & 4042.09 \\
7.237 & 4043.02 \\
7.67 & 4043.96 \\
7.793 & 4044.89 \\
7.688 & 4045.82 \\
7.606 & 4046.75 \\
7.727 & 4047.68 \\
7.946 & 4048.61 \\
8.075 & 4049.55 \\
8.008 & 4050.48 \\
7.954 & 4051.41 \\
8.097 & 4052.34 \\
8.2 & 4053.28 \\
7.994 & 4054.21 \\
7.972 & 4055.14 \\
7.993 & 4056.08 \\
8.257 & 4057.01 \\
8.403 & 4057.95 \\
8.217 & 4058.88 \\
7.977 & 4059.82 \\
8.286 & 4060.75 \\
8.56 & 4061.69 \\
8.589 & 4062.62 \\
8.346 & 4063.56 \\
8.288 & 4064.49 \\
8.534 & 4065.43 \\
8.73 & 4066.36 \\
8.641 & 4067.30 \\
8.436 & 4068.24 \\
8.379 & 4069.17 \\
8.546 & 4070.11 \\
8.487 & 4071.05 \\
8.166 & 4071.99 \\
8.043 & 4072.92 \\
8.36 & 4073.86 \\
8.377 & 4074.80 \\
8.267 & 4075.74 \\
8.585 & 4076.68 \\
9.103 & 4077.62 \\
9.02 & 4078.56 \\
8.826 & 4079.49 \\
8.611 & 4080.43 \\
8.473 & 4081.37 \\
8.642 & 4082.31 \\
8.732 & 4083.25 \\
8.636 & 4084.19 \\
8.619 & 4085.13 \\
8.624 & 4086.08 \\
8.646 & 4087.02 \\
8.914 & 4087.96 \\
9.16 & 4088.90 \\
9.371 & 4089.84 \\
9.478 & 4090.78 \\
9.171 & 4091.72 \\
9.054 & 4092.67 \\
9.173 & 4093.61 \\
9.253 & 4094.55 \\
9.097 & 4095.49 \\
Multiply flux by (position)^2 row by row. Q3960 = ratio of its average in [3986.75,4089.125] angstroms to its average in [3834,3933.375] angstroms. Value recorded 0.9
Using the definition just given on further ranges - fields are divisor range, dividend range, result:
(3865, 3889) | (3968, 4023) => 0.85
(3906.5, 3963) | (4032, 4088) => 0.99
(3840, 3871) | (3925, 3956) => 0.91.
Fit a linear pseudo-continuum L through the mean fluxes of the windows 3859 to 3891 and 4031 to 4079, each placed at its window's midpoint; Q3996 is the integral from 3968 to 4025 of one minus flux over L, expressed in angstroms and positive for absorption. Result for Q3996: 3.7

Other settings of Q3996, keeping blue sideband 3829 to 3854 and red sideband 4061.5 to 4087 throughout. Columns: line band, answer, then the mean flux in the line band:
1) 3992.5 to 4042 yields 4.1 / 8.02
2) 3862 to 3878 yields -2.6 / 10.8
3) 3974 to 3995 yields 1.1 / 8.4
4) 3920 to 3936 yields 0.3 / 8.91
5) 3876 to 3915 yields -1.4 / 9.52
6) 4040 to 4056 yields 1.5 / 7.81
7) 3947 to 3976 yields -0.3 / 9.05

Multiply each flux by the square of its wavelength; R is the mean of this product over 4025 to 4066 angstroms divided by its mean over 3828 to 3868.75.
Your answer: 0.90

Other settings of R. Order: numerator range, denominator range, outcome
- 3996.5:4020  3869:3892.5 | 0.84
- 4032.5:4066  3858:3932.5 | 0.90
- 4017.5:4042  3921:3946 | 0.95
